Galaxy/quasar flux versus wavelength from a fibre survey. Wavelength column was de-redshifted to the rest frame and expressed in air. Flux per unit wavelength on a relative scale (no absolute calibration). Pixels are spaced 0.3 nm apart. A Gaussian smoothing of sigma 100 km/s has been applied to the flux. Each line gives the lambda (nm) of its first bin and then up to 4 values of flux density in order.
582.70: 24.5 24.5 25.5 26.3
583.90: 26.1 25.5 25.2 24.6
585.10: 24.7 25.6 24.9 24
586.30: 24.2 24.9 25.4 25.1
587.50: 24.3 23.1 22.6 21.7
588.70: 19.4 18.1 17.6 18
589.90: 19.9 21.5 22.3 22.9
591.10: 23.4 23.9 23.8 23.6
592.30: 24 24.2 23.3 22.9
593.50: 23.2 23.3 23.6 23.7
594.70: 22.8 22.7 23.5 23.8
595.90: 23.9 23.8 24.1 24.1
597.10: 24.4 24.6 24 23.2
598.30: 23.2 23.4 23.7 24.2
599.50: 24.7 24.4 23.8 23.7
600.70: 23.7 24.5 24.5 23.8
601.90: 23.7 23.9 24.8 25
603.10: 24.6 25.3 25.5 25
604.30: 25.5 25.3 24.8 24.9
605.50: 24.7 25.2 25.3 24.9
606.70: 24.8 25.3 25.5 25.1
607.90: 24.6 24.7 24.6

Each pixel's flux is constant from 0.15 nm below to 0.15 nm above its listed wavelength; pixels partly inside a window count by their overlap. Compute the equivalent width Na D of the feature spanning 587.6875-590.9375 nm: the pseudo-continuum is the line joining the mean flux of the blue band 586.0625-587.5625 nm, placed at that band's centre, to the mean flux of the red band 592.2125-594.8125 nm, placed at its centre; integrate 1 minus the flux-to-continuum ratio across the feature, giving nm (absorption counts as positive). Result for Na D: 0.49 nm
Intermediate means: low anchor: 24.8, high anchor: 23.4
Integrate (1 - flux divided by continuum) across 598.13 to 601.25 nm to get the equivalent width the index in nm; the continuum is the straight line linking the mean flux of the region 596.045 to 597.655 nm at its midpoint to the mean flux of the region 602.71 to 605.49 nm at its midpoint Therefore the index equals 0.08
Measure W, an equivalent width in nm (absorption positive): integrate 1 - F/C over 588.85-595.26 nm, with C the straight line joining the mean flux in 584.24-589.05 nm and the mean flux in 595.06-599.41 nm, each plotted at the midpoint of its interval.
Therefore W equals 0.39 nm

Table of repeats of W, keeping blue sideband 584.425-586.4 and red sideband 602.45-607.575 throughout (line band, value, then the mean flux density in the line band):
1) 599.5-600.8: 0.05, 24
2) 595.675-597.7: 0.07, 24.1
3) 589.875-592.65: 0.20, 23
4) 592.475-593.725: 0.08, 23.4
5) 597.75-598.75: 0.07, 23.3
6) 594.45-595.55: 0.08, 23.1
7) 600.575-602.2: 0.06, 24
